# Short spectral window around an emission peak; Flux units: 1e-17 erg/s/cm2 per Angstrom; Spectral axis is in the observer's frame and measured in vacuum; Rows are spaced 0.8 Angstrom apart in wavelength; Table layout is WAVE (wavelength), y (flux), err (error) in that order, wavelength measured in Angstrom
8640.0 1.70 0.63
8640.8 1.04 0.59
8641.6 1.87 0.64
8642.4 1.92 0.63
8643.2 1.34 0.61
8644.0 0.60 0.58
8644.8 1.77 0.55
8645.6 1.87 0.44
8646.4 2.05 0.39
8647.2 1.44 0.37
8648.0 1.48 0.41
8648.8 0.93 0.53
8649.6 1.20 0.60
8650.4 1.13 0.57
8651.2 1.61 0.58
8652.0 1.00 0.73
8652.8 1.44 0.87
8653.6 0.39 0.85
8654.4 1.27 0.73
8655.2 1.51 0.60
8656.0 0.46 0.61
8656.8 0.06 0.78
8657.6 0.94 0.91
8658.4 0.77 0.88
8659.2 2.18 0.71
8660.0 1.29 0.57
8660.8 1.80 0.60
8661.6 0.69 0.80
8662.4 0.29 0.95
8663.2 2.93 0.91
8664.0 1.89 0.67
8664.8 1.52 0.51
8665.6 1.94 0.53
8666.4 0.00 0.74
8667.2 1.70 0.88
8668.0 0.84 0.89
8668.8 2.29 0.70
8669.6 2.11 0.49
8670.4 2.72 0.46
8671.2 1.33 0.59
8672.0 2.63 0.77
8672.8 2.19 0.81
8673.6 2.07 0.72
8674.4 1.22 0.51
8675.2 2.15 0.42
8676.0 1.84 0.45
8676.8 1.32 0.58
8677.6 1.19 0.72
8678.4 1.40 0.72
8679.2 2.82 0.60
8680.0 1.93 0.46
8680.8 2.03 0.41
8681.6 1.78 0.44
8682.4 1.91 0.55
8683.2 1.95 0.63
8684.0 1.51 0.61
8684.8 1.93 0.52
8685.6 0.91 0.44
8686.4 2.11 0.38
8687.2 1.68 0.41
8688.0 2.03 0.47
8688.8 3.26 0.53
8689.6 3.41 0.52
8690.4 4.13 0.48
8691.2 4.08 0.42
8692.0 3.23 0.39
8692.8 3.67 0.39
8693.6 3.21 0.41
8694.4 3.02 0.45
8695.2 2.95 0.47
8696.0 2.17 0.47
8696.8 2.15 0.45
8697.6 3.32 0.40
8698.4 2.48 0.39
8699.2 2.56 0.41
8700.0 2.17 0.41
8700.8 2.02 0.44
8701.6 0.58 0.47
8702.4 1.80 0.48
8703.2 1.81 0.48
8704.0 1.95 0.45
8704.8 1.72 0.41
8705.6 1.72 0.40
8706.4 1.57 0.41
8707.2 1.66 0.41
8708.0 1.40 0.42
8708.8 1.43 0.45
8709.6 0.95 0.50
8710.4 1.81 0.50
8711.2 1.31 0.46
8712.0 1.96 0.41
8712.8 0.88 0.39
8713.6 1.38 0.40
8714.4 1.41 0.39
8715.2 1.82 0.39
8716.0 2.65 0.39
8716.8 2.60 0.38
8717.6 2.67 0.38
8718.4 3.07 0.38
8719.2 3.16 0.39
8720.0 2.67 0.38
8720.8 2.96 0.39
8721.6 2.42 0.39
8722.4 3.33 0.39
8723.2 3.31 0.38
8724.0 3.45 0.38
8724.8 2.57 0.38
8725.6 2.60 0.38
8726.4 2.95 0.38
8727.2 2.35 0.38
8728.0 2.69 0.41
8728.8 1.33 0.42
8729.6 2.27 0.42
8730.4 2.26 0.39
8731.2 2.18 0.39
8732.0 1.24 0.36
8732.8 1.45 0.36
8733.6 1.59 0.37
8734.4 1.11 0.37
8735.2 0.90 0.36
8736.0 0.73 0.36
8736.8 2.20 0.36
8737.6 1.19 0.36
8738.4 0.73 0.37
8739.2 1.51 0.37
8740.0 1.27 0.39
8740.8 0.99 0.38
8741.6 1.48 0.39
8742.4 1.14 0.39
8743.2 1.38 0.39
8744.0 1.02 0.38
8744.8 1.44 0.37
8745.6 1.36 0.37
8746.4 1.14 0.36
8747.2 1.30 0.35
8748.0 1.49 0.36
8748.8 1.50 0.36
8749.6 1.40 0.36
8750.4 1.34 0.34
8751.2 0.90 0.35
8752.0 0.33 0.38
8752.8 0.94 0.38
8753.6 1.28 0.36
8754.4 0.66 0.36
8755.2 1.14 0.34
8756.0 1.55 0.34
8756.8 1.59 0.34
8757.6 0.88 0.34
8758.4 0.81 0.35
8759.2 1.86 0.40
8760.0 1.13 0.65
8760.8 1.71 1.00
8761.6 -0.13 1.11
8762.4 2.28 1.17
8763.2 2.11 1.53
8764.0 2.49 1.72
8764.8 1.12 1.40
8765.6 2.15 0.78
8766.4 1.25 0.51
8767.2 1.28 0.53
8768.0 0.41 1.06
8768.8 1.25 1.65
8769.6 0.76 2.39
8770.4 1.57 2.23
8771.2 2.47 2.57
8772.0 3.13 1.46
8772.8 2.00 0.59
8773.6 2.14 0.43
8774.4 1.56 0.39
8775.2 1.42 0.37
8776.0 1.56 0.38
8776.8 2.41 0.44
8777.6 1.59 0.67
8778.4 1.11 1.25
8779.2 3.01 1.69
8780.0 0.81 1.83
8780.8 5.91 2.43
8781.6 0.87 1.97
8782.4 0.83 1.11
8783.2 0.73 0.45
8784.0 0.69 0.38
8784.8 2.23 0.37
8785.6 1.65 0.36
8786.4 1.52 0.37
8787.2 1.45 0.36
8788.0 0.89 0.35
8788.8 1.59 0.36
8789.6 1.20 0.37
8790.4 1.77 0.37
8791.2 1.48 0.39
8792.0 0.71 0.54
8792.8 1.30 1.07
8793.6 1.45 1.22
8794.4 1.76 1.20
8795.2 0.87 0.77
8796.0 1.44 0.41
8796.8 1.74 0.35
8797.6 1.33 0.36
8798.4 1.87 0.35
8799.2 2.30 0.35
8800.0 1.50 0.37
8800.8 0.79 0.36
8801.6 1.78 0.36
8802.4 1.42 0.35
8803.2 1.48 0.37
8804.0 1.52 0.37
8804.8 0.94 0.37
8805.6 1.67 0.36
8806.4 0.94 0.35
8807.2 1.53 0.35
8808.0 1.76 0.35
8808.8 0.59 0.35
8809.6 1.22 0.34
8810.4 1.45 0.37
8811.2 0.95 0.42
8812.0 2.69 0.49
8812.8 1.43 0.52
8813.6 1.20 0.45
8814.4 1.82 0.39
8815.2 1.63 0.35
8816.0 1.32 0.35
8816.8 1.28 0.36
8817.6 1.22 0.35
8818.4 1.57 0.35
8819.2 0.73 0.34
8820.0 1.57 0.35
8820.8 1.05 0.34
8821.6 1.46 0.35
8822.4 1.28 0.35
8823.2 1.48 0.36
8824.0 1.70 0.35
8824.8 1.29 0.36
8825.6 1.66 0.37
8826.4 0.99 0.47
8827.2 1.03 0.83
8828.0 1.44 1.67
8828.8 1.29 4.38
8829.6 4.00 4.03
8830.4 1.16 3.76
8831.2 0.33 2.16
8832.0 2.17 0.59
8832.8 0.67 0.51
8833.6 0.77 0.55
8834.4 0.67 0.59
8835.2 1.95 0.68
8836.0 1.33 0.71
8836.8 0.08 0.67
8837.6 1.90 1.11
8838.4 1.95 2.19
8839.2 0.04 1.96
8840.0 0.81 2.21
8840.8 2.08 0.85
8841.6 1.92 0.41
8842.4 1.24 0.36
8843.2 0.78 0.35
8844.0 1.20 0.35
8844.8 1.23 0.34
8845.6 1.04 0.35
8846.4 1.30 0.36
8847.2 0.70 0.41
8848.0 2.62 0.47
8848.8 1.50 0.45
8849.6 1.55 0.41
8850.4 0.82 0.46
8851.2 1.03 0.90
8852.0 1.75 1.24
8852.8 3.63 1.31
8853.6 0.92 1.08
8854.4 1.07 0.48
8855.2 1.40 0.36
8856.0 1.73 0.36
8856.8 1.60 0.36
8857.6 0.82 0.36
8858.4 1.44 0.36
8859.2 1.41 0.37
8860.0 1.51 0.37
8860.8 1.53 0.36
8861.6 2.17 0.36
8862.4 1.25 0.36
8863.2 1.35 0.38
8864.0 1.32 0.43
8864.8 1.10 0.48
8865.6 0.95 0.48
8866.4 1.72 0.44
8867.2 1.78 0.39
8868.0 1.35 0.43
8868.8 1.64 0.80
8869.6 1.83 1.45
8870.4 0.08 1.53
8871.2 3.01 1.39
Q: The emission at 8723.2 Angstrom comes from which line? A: [N II]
